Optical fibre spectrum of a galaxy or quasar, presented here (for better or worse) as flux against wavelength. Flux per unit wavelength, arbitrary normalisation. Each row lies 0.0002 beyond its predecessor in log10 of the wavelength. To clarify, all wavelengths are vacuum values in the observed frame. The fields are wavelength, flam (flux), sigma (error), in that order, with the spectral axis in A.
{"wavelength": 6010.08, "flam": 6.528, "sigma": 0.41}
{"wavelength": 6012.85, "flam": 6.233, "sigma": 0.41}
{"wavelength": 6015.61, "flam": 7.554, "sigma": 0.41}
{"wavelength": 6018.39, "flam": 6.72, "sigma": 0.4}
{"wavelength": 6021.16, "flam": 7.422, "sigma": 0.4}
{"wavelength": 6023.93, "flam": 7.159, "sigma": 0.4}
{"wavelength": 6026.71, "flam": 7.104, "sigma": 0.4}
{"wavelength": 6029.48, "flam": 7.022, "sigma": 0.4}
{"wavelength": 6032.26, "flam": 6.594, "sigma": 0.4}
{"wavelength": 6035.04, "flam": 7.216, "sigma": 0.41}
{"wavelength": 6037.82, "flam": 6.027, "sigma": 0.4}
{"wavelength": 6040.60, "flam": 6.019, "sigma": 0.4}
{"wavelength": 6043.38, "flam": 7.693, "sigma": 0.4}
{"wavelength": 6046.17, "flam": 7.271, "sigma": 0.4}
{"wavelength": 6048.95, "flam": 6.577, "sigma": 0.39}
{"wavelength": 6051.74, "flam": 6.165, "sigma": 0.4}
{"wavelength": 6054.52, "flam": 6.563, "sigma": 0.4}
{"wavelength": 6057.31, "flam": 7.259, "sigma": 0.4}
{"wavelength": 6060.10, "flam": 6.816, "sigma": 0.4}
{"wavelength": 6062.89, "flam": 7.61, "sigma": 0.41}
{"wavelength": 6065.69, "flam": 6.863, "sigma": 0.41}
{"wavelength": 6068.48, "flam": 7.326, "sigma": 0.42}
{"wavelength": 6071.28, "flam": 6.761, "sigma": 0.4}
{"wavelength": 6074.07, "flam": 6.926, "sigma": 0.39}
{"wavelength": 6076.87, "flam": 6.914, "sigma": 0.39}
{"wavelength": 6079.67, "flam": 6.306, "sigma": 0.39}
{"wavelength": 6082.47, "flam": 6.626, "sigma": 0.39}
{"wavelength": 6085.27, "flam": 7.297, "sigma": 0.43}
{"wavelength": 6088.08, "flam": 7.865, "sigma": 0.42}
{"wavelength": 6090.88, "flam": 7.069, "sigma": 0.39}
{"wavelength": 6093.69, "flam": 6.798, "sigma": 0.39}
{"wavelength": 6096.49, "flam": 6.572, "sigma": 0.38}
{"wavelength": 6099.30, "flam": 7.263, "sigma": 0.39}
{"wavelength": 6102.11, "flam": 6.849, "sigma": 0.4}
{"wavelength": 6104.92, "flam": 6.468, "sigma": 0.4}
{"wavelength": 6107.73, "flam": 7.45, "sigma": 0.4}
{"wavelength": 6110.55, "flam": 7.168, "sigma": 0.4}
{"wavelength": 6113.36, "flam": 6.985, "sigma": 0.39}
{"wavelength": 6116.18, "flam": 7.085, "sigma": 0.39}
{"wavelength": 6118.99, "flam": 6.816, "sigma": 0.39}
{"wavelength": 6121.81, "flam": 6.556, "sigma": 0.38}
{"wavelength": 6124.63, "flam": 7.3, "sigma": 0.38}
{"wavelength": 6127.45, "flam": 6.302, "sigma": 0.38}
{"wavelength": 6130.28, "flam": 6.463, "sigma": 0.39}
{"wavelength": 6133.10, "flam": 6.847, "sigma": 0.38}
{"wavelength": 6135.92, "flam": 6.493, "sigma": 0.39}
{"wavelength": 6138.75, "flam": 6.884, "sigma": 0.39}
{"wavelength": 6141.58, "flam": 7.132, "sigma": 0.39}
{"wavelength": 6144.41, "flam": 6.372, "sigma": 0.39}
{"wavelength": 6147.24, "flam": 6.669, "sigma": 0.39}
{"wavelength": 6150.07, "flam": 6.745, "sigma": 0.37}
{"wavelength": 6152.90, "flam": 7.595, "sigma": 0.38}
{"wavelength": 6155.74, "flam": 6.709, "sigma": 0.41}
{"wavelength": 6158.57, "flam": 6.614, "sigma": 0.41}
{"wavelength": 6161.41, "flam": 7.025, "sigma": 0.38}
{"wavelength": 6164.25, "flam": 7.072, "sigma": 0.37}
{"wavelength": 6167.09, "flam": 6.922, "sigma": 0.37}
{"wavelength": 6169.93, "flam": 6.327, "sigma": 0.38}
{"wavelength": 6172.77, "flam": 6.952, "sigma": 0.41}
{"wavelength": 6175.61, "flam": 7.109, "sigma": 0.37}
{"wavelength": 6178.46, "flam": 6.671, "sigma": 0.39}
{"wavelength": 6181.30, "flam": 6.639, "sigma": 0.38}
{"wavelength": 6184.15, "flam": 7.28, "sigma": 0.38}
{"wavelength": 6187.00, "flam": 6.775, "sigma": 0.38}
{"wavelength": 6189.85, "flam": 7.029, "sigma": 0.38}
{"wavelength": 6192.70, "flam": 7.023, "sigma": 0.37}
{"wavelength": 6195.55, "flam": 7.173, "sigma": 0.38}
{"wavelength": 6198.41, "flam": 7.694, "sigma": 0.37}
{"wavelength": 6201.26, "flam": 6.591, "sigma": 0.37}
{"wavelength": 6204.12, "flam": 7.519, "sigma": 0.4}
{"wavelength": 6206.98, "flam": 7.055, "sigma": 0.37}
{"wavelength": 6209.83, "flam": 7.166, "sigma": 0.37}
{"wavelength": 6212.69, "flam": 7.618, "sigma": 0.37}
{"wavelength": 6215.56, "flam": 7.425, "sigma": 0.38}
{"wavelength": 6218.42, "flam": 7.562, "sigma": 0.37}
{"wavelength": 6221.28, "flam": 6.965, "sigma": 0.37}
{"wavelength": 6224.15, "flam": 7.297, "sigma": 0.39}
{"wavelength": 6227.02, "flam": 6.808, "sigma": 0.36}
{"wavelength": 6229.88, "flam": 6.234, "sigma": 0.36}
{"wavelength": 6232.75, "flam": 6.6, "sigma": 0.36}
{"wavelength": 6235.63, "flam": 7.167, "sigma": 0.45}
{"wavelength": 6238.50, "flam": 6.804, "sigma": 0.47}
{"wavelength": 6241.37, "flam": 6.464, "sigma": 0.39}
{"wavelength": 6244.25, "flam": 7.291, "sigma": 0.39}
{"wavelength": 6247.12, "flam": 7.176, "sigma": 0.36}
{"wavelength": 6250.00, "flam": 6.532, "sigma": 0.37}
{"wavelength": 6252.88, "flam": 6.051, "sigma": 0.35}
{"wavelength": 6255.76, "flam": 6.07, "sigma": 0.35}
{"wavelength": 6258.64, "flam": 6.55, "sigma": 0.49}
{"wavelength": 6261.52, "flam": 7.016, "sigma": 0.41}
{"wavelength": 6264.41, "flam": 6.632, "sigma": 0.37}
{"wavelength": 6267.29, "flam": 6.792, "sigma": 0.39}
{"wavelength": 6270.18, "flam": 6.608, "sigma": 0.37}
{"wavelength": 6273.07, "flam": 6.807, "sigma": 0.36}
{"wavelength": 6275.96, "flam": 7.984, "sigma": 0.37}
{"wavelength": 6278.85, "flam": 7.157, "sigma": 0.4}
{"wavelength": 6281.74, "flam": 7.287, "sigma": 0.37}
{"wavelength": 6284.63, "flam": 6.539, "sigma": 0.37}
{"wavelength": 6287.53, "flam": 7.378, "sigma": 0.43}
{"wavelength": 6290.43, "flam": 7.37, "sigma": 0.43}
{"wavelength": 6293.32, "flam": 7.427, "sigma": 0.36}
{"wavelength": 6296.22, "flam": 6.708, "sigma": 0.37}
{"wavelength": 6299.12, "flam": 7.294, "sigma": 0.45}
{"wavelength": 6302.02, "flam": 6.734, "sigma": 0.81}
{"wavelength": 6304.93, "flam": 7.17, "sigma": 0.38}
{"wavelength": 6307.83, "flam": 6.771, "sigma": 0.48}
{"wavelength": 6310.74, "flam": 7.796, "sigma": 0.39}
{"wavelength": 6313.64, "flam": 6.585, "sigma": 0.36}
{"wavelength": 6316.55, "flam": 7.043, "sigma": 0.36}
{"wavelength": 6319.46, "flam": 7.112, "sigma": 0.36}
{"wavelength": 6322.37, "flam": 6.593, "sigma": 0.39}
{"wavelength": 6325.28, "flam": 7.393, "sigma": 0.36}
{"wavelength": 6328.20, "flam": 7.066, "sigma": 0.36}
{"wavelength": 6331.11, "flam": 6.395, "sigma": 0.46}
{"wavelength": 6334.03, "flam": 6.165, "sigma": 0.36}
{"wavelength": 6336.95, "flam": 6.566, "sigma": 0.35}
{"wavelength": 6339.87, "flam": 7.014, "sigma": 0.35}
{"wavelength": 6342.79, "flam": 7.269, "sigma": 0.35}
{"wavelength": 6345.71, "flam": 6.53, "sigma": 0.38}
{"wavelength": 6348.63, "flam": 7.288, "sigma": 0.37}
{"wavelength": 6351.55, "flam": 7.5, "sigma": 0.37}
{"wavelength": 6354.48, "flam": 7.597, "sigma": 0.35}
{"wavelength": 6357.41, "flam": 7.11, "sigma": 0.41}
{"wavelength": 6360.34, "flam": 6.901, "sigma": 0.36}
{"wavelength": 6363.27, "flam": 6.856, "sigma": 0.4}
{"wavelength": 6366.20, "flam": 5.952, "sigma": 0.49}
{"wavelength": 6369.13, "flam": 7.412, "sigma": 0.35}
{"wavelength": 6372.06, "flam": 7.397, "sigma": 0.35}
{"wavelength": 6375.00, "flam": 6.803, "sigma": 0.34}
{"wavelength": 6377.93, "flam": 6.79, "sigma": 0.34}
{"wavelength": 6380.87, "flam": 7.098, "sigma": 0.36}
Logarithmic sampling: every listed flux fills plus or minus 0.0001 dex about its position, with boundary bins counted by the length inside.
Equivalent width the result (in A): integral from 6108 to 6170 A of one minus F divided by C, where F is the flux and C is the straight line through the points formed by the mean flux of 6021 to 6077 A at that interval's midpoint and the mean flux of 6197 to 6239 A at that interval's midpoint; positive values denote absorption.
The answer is 1.5 A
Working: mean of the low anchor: 6.91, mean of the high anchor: 7.11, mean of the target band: 6.84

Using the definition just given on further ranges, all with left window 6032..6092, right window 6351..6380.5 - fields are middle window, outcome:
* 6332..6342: 0.6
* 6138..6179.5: 0.5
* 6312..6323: 0.2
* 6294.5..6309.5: 0.1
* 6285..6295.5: -0.4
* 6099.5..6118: -0.2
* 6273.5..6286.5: -0.4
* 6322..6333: 0.2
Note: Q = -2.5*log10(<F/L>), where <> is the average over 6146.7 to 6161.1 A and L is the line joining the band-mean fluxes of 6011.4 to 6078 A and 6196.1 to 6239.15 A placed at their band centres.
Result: 0.022 mag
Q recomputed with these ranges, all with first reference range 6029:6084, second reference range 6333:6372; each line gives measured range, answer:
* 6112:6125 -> -0.01 mag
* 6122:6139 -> 0.03 mag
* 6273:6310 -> -0.03 mag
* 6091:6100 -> -0.01 mag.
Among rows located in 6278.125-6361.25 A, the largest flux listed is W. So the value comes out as 7.796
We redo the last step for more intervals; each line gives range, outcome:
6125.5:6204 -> 7.694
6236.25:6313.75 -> 7.984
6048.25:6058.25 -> 7.259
